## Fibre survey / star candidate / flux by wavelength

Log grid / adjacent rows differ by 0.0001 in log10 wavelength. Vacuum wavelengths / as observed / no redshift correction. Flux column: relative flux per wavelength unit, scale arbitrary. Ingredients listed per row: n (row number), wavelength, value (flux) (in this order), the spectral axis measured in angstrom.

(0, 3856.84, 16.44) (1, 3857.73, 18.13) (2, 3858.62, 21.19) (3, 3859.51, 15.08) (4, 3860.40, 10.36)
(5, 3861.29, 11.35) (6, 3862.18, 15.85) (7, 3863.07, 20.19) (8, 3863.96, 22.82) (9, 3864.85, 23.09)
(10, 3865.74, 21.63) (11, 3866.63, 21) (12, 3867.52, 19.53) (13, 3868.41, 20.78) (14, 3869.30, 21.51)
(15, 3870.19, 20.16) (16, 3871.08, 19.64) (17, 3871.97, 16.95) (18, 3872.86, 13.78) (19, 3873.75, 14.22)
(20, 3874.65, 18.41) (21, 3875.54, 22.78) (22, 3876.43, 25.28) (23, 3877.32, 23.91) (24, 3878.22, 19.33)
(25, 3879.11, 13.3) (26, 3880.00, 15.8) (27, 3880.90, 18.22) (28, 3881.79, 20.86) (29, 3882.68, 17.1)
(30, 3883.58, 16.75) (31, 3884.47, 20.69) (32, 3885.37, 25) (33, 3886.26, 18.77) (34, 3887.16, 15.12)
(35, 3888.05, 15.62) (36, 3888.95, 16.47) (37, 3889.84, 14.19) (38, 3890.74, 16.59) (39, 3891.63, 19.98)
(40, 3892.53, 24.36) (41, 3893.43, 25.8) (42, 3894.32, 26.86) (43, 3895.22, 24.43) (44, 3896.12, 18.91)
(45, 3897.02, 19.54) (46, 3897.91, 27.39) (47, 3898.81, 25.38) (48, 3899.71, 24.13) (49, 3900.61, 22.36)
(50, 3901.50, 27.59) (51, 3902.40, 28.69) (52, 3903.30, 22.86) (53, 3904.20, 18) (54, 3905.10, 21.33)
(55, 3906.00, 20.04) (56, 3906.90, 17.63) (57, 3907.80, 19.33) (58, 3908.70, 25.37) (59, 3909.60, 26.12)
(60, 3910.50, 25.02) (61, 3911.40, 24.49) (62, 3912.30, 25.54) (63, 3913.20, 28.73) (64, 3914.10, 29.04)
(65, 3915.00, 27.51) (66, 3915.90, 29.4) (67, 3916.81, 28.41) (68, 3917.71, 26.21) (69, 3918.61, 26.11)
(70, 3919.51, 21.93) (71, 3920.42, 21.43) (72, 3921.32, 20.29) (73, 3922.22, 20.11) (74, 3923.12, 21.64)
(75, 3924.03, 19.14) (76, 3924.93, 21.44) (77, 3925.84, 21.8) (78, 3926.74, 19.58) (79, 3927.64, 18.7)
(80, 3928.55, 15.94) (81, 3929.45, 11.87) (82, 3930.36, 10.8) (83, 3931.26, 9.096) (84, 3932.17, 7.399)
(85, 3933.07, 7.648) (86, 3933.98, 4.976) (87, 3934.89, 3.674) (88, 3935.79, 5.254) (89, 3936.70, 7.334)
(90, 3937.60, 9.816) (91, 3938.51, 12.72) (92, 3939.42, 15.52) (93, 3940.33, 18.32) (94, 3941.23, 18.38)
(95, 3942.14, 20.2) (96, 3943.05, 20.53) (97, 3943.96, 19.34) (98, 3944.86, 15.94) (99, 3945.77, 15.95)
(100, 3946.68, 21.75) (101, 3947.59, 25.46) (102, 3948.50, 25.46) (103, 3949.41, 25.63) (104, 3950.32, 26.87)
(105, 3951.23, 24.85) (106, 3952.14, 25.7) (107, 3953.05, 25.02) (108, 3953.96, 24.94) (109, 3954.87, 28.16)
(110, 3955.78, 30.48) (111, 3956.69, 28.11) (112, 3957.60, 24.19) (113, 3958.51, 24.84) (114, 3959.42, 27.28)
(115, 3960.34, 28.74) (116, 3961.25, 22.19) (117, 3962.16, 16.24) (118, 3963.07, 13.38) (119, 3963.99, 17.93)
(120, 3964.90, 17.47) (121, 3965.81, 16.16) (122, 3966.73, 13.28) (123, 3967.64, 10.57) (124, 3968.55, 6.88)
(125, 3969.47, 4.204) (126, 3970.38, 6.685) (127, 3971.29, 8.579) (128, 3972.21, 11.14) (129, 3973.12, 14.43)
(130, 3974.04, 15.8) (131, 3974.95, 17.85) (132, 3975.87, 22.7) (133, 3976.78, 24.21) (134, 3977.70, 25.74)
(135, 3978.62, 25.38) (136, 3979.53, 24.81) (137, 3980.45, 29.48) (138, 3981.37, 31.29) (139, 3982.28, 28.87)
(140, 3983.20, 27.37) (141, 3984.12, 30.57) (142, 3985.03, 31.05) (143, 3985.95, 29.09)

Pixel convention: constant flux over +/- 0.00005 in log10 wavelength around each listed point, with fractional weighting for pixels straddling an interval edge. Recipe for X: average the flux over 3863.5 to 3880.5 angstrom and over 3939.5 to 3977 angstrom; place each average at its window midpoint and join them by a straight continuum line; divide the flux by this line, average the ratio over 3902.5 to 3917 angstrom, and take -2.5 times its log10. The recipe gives -0.233 mag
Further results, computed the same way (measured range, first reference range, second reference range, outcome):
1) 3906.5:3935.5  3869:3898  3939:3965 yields 0.06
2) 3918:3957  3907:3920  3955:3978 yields 0.18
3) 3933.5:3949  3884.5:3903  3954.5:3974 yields 0.22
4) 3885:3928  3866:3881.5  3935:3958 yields -0.15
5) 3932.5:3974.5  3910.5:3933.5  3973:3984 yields 0.28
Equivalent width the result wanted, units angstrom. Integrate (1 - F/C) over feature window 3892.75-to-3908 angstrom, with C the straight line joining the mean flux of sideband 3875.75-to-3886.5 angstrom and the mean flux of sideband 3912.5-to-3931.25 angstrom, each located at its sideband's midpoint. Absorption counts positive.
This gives -1.77 angstrom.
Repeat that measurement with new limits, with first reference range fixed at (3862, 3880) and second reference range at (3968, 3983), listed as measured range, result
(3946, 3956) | -3.5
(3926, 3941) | 6.0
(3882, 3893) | 0.6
